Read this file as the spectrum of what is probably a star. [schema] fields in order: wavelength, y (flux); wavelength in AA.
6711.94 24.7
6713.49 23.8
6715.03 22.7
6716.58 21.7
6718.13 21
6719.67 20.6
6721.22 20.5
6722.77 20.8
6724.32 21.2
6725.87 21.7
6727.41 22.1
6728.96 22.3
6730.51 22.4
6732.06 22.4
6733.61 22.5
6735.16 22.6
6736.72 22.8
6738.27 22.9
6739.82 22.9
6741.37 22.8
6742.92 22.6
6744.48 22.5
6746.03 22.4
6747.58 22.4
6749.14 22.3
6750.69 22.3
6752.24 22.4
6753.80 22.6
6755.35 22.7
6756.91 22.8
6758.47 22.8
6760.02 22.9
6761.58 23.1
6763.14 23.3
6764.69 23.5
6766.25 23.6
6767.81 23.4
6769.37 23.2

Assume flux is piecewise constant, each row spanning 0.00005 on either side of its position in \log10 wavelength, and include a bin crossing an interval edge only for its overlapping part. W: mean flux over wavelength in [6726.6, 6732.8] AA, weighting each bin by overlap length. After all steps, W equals 22.3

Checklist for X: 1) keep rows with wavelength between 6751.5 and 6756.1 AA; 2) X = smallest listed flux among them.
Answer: 22.4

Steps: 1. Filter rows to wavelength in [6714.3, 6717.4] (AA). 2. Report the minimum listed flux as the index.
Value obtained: 21.7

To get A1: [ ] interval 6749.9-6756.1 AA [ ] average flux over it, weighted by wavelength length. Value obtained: 22.5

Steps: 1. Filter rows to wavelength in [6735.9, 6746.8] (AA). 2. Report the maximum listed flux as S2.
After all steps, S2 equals 22.9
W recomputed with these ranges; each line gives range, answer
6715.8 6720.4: 21.1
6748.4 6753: 22.4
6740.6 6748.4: 22.5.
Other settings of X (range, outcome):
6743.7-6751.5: 22.3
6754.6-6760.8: 22.7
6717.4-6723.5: 20.5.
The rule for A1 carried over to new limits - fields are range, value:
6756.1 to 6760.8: 22.8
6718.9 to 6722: 20.5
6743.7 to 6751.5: 22.4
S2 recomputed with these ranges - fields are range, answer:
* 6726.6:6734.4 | 22.5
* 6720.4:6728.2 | 22.1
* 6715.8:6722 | 21.7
